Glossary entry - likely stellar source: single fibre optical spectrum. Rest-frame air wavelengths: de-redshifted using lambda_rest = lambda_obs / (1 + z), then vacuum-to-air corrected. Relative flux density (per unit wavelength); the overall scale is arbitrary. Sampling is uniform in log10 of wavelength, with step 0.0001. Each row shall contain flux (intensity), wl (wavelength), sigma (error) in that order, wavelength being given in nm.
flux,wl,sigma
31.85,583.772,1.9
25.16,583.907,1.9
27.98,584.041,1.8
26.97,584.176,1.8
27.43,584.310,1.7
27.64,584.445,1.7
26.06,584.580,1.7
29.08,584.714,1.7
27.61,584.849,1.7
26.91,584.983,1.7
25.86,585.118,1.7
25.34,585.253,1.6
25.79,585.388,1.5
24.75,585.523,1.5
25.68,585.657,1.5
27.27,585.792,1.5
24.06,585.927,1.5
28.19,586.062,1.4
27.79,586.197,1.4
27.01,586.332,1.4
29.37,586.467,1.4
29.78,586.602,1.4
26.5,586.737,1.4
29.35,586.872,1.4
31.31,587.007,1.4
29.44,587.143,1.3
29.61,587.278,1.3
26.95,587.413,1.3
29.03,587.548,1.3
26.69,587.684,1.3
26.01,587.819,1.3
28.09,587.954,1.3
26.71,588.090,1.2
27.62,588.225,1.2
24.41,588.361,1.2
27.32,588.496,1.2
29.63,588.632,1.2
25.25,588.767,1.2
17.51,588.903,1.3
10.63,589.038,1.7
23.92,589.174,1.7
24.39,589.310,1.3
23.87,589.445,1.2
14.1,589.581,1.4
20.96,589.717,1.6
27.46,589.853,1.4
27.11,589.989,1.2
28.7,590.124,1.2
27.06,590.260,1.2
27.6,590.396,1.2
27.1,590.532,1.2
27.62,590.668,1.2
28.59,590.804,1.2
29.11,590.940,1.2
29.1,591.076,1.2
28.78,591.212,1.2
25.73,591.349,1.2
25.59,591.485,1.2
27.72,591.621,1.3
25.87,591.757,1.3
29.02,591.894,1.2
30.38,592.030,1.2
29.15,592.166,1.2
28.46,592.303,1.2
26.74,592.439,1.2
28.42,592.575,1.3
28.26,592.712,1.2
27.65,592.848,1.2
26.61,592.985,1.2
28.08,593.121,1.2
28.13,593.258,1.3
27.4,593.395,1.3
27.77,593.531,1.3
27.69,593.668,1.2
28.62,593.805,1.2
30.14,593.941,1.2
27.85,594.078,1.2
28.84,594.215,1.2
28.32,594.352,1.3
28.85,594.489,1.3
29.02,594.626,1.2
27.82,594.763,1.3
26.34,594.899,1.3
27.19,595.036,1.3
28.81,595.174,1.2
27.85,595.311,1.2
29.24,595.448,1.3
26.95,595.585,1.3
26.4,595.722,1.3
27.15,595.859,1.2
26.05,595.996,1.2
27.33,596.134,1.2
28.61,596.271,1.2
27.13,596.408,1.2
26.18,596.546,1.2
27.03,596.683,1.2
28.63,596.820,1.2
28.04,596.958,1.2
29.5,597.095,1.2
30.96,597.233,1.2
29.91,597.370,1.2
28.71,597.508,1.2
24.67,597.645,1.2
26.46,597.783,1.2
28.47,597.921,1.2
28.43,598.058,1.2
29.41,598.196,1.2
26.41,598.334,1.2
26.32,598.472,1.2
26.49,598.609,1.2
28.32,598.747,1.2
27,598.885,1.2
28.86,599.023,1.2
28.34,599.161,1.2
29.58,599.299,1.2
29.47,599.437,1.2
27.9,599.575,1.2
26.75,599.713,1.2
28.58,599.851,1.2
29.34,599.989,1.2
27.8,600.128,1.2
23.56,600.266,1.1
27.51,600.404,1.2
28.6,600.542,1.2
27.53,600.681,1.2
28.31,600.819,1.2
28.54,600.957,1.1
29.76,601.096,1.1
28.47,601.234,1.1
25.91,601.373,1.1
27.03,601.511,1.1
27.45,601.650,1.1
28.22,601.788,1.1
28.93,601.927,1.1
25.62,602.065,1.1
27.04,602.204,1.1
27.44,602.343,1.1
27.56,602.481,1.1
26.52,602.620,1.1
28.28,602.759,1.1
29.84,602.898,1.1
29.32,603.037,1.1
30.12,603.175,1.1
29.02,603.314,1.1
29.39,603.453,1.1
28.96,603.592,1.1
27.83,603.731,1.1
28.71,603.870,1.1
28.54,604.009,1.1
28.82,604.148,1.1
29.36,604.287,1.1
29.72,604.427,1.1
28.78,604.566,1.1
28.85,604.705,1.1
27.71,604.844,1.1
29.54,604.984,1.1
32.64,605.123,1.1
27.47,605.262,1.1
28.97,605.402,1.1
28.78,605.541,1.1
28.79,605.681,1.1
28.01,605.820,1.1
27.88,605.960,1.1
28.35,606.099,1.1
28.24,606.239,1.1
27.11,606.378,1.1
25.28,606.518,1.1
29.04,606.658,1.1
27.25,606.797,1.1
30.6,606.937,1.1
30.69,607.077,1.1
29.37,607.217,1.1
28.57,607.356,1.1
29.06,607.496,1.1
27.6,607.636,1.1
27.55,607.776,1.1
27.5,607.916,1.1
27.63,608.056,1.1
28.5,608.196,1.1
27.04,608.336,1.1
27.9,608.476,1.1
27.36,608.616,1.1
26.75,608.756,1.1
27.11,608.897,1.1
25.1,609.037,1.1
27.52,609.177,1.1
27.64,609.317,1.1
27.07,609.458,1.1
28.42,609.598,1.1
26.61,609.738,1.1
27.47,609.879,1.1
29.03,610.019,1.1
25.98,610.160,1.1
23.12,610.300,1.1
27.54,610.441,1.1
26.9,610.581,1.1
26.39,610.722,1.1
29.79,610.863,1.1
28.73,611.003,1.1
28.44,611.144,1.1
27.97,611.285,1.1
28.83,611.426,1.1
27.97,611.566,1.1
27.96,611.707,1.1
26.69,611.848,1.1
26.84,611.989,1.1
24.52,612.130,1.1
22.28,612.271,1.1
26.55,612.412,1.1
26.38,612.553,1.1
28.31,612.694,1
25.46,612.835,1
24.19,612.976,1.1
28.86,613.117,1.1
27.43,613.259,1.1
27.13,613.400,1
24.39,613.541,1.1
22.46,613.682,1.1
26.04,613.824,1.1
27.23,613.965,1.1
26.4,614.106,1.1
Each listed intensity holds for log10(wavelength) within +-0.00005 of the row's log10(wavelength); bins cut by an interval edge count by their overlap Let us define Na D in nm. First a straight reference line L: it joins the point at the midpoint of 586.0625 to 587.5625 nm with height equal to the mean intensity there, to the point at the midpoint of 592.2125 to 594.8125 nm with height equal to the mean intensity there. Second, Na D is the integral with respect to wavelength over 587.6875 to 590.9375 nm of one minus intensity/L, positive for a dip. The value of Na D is 0.40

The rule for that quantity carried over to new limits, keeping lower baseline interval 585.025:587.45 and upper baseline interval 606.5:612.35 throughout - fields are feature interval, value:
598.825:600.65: -0.03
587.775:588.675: 0.01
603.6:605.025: -0.07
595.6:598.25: -0.03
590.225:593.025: -0.04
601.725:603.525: -0.05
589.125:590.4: 0.14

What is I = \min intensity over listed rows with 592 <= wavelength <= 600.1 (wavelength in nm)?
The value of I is 24.67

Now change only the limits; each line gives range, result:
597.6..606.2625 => 23.56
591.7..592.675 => 25.87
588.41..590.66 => 10.63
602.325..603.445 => 26.52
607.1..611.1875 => 23.12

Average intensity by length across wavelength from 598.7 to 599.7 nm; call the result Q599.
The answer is 28.4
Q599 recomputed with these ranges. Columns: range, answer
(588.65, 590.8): 23.9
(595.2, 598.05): 27.8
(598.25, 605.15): 28.2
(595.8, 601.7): 27.8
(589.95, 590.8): 27.6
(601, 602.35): 27.6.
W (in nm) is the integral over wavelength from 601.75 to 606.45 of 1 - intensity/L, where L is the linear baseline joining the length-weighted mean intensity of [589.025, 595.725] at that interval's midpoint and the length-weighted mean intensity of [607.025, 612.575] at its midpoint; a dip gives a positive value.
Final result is -0.22 nm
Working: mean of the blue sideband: 27.1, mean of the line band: 28.5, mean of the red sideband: 27.4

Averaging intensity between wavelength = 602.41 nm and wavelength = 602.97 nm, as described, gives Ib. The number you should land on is 28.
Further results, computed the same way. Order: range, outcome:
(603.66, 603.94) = 28.3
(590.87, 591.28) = 29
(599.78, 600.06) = 28.9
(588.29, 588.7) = 27.1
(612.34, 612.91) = 26.7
